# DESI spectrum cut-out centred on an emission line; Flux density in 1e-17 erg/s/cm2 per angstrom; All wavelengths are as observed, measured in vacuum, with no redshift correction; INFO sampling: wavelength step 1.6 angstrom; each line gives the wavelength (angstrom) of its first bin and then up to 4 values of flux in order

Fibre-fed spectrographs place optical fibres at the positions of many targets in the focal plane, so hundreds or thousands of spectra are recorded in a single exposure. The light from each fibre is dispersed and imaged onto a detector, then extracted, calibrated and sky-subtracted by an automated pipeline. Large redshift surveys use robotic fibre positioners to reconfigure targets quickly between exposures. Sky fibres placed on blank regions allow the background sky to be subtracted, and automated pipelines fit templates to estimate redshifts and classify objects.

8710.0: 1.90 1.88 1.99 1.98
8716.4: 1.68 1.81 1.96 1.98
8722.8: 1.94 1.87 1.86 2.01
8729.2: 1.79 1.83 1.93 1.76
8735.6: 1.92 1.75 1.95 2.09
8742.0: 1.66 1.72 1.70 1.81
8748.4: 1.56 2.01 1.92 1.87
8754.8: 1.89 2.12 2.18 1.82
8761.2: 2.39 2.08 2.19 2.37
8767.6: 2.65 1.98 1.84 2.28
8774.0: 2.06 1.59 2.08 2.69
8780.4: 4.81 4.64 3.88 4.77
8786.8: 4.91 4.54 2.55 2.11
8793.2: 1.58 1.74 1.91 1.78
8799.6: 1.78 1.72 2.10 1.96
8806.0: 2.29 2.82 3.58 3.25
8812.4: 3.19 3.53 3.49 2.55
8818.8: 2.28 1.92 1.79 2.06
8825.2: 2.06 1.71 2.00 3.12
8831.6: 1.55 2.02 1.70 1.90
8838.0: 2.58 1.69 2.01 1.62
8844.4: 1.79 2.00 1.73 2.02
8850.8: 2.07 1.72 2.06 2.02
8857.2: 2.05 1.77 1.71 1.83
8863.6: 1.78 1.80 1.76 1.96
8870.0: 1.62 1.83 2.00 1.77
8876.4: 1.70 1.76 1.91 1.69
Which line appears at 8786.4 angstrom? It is H-alpha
